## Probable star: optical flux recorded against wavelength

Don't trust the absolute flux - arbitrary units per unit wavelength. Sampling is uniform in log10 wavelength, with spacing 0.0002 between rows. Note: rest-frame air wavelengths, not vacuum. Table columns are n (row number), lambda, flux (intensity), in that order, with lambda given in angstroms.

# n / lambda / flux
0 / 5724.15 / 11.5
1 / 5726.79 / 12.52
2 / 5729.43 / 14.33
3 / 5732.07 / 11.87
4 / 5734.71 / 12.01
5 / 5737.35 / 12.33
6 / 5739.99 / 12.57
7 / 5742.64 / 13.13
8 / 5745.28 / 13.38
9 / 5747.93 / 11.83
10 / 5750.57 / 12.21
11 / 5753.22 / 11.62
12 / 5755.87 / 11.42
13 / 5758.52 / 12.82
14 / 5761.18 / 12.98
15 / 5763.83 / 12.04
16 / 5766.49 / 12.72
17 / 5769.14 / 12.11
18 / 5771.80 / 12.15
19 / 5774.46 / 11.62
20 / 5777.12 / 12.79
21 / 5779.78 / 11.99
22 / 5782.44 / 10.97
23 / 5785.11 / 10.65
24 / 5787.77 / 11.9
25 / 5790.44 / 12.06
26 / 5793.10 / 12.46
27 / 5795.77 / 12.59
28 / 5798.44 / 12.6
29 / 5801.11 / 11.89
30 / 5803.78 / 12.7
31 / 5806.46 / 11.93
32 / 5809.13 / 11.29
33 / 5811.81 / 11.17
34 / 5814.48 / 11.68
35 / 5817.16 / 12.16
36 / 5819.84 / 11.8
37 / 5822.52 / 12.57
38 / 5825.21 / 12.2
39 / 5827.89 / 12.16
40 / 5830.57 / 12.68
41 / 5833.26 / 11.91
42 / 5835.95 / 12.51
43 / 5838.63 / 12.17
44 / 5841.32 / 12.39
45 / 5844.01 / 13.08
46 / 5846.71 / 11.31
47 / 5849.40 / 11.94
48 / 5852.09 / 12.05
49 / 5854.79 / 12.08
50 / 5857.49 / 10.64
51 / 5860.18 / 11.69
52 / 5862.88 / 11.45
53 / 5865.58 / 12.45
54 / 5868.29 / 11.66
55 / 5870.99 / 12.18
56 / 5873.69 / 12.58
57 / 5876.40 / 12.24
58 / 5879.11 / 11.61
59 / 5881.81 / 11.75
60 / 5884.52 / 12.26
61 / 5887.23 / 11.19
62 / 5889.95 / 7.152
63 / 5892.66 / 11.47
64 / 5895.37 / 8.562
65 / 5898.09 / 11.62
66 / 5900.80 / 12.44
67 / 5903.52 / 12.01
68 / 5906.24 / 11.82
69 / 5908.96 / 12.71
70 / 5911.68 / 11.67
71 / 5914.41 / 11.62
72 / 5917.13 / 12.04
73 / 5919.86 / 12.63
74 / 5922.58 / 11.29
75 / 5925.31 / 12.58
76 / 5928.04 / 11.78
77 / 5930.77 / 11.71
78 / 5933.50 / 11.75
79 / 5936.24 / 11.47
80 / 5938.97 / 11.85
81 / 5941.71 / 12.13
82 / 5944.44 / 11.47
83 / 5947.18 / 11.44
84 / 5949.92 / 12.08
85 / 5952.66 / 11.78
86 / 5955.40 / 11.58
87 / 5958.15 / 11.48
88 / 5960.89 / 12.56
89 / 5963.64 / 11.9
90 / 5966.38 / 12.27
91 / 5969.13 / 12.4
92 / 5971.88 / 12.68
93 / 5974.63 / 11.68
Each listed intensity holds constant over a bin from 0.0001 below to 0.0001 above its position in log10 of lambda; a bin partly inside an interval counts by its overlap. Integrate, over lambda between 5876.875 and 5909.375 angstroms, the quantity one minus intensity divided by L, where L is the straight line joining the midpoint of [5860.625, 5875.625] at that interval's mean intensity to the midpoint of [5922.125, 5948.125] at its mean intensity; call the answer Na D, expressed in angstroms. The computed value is 2.0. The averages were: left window 12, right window 11.8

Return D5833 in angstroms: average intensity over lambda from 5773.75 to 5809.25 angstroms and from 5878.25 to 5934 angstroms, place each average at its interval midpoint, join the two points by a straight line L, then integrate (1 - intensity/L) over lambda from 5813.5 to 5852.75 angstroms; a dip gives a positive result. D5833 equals -1.2 angstroms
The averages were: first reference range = 12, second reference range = 11.5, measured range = 12.2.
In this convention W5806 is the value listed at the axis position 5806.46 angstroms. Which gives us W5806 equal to 11.93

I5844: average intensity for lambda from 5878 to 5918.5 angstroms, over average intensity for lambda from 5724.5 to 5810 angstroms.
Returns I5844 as 0.93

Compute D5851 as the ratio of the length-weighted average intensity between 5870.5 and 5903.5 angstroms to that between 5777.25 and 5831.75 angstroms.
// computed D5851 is 0.94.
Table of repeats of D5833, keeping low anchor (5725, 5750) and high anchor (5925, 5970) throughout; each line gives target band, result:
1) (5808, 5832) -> 0.7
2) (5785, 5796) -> 0.4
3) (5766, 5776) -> 0.3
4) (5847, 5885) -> 0.9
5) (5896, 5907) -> 0.3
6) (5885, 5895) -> 1.7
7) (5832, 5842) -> 0.0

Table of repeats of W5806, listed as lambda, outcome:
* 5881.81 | 11.75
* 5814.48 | 11.68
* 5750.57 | 12.21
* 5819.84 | 11.8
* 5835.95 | 12.51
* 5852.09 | 12.05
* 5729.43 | 14.33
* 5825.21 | 12.2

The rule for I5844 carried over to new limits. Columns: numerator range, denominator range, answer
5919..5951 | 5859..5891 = 1.02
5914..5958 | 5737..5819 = 0.98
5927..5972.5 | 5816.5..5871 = 0.99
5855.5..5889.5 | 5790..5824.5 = 0.97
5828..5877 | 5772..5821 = 1.01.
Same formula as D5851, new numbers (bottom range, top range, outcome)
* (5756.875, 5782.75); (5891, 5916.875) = 0.94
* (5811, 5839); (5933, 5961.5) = 0.97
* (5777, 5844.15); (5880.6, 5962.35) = 0.96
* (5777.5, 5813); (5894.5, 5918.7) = 0.98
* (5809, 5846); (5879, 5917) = 0.93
